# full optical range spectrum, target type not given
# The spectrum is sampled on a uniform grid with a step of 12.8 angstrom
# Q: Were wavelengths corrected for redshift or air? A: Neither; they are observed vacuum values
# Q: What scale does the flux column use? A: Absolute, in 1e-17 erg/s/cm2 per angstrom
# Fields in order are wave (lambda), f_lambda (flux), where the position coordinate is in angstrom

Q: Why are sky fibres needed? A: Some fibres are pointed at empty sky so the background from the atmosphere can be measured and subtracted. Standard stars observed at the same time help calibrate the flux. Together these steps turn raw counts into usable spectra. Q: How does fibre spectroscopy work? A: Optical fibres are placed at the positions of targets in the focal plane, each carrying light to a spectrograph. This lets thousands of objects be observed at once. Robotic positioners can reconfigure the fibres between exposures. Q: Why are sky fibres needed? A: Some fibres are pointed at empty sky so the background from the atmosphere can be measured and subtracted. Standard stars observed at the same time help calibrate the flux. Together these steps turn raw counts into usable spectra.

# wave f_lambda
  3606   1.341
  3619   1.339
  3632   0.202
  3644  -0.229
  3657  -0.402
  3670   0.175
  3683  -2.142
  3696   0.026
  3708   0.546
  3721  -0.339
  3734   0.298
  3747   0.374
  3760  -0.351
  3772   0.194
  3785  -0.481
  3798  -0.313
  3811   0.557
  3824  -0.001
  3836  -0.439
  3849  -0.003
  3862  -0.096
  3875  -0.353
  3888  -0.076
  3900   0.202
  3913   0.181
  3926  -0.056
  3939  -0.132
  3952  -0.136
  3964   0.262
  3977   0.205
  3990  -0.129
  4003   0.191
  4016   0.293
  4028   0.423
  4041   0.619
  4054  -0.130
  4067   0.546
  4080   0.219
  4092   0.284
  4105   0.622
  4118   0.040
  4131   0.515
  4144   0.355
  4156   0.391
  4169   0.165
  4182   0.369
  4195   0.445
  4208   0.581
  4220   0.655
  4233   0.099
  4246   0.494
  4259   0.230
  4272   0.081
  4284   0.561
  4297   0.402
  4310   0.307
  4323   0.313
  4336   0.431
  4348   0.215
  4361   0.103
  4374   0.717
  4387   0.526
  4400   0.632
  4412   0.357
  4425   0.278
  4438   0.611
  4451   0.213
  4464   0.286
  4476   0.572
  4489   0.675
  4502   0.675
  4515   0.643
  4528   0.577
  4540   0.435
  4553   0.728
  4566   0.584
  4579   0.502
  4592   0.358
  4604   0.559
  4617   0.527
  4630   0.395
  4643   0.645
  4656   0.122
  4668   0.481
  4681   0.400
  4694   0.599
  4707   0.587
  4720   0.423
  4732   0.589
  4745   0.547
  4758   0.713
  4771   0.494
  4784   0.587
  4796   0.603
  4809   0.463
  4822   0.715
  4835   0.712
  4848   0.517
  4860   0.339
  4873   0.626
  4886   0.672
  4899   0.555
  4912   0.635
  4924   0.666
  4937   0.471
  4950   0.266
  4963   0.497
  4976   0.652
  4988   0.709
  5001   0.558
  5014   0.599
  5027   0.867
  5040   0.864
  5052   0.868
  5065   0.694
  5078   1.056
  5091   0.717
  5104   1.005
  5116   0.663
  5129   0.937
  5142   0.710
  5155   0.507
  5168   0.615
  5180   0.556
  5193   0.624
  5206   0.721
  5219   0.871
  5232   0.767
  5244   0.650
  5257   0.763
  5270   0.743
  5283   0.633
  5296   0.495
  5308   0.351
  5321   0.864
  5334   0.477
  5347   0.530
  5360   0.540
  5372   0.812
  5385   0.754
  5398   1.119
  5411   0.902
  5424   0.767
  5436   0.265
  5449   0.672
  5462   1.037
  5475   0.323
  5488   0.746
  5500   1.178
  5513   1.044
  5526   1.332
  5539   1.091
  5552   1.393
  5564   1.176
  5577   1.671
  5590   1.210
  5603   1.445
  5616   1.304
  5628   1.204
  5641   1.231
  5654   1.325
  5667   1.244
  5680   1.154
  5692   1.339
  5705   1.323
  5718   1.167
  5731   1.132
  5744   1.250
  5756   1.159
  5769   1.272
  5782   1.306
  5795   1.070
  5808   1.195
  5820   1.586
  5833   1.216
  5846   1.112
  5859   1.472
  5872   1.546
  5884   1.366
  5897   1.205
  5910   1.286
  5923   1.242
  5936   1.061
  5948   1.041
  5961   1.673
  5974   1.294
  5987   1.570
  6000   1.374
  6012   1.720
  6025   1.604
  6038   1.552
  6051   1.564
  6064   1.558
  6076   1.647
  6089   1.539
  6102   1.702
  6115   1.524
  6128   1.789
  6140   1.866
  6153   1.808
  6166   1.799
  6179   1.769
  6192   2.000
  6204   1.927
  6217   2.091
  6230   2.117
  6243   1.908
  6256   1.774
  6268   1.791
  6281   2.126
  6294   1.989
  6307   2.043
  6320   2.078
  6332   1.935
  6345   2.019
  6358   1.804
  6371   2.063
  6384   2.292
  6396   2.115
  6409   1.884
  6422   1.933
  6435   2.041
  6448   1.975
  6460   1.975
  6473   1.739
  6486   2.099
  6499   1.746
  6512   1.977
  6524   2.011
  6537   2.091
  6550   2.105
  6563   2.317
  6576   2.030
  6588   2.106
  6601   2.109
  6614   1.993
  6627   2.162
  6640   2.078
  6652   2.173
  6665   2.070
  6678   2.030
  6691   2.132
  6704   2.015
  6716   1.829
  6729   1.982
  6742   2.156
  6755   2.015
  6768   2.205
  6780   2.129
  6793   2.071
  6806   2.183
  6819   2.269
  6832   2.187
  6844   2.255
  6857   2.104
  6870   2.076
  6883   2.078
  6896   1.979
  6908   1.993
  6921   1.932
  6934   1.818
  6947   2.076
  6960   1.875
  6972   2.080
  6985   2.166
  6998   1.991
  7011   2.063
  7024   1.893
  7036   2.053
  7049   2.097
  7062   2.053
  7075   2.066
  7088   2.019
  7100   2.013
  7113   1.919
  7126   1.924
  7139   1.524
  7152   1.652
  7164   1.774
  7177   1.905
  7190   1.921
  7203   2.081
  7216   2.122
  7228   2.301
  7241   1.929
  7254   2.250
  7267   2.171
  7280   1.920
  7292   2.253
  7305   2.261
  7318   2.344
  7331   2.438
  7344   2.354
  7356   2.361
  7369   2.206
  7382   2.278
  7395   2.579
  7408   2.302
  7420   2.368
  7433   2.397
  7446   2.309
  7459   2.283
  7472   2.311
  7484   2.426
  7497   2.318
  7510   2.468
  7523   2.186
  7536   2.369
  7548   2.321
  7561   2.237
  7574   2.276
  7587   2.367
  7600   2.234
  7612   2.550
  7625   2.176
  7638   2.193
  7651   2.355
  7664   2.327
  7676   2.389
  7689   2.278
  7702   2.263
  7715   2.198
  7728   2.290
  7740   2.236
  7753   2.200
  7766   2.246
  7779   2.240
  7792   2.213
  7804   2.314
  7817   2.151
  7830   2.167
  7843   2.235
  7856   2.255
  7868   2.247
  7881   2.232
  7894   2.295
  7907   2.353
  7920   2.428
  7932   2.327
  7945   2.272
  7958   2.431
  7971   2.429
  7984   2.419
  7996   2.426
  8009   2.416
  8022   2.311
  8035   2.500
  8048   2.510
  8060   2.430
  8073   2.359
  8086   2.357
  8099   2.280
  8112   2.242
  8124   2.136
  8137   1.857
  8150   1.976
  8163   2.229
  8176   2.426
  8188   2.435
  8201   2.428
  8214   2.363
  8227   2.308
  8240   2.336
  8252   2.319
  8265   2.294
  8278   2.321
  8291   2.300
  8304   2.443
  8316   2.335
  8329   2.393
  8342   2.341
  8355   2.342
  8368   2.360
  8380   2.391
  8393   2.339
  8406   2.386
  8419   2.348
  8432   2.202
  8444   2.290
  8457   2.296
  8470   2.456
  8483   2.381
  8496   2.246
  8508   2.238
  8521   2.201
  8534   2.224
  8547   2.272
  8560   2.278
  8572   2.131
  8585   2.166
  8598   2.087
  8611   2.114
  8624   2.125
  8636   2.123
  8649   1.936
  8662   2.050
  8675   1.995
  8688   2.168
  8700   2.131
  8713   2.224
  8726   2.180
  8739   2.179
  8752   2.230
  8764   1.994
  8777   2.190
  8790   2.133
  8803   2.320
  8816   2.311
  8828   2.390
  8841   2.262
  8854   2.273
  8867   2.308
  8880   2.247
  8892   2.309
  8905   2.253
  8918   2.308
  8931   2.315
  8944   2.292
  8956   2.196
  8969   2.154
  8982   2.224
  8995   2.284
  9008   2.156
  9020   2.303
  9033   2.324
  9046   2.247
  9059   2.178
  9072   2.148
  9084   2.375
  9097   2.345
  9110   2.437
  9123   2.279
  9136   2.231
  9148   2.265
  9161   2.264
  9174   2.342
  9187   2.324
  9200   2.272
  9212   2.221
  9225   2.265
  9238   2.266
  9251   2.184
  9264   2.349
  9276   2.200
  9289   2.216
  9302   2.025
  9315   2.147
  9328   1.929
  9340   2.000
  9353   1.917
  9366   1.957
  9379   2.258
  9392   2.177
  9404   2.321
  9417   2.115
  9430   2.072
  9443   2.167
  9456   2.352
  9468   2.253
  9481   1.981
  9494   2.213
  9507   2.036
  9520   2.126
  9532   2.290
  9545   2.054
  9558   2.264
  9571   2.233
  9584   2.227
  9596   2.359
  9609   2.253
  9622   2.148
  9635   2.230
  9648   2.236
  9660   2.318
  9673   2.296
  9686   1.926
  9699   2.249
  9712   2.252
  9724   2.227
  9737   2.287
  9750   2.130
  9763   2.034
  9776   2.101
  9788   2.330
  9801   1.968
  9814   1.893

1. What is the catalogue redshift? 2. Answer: 0.38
